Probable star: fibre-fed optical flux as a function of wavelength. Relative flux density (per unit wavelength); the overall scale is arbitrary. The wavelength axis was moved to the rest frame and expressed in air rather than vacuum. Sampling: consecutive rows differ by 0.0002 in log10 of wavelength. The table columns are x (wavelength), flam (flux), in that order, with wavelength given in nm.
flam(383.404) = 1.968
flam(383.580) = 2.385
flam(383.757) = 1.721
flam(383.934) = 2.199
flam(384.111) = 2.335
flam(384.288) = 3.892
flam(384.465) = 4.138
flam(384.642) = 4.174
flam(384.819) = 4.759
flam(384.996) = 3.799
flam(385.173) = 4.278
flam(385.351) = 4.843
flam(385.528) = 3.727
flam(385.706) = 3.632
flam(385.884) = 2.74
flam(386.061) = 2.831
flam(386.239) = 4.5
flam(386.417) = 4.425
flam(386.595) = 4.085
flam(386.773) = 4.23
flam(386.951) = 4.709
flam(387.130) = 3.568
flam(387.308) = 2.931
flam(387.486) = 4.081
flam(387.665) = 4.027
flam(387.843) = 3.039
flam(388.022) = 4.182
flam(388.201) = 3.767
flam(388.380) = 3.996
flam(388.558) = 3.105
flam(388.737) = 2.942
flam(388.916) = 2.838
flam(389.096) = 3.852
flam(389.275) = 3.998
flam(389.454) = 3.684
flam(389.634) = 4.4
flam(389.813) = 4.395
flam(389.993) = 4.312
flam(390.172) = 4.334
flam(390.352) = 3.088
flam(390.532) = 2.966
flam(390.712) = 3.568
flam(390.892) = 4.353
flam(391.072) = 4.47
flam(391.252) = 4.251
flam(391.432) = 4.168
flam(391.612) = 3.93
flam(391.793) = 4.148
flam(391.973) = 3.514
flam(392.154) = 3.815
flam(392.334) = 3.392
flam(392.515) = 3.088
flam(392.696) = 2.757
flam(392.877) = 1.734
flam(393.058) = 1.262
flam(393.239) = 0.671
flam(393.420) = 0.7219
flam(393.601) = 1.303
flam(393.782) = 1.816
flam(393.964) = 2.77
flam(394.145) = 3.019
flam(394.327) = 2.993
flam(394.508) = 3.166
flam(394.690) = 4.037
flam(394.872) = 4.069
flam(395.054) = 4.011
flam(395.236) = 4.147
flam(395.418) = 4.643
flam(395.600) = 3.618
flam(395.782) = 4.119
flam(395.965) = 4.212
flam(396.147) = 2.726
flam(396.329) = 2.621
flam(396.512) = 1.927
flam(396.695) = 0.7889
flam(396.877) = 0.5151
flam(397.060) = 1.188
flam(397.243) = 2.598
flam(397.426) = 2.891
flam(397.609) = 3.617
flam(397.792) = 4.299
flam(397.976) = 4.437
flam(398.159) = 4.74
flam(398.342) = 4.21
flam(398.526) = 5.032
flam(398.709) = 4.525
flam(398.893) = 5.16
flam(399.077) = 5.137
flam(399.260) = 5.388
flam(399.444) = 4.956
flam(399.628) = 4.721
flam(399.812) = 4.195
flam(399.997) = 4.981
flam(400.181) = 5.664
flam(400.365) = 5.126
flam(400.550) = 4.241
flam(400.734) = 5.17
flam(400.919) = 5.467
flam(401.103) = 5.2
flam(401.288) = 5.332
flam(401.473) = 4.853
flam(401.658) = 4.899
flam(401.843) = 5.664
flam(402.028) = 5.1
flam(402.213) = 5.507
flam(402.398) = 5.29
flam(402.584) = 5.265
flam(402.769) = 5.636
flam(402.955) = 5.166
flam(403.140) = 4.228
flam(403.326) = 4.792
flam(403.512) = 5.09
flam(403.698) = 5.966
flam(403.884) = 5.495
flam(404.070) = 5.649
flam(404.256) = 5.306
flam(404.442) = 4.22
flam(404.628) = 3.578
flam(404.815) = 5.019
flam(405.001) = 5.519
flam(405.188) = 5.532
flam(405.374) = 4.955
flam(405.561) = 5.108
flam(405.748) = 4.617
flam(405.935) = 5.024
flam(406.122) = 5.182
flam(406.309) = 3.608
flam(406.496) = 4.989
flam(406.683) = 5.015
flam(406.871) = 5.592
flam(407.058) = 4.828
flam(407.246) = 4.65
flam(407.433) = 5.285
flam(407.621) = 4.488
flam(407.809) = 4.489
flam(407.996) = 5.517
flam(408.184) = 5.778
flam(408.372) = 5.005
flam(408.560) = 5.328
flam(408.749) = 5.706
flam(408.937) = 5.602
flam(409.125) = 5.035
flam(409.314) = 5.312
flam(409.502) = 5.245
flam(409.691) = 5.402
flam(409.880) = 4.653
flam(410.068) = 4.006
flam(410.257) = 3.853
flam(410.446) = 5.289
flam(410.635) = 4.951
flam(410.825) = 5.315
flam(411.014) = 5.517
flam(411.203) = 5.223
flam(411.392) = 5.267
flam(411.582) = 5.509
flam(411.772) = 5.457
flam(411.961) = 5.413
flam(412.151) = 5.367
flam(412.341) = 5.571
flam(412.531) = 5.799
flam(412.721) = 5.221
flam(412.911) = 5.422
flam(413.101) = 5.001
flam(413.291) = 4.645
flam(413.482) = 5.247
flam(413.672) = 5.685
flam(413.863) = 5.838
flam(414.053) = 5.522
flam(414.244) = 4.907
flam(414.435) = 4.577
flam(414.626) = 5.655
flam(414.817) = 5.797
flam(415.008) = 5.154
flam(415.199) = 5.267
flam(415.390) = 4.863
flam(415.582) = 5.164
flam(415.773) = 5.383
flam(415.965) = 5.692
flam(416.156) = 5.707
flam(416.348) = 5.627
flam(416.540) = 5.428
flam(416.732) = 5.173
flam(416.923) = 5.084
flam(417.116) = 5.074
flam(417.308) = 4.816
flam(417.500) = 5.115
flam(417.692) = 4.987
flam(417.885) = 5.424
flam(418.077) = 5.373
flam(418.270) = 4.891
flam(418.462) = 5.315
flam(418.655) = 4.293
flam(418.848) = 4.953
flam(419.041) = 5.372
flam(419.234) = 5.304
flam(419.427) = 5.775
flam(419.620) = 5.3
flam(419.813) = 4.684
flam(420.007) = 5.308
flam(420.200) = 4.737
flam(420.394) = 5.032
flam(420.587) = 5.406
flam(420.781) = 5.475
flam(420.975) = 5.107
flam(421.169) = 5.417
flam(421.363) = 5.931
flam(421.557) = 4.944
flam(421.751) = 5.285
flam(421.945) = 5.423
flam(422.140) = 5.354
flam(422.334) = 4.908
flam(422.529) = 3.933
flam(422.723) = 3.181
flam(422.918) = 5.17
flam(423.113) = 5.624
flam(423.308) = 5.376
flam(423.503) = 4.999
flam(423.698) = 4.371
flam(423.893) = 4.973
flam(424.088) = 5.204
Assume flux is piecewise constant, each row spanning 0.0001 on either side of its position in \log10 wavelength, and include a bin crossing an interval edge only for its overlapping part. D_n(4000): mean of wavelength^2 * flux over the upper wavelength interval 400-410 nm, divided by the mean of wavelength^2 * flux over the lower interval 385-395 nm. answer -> 1.59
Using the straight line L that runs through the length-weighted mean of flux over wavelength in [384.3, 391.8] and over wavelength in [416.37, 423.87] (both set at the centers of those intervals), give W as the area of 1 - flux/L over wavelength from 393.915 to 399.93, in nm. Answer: 0.80 nm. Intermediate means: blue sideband 3.88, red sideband 5.09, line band 3.66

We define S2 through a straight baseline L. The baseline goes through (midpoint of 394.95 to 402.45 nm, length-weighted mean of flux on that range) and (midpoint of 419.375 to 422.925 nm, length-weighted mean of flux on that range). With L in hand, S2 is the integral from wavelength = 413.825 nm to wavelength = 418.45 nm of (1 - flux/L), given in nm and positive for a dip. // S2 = -0.37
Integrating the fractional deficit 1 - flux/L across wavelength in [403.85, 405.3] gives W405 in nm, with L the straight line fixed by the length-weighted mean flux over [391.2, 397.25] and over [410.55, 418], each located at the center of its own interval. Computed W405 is -0.31 nm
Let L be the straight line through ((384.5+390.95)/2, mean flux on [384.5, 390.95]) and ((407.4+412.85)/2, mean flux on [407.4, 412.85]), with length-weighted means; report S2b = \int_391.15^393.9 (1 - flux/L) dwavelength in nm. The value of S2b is 0.93 nm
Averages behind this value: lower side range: 3.84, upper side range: 5.19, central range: 2.71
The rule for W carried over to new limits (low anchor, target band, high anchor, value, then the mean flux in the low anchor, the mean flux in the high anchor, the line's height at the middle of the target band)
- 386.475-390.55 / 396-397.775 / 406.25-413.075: 0.85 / 3.78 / 5.14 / 4.32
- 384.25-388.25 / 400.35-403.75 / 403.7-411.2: -0.28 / 3.93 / 5.03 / 4.75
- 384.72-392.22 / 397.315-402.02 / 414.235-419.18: -0.42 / 3.86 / 5.2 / 4.39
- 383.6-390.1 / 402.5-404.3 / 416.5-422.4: -0.32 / 3.71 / 5.18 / 4.46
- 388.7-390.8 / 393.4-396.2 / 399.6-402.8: 0.69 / 3.72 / 5.13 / 4.34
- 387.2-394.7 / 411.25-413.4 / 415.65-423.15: -0.29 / 3.3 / 5.15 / 4.69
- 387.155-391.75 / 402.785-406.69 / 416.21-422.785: -0.44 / 3.79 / 5.11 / 4.46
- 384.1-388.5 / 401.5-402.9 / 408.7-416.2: -0.18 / 3.89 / 5.25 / 4.72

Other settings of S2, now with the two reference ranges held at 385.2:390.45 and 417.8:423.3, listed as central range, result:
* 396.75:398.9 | 0.367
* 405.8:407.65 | -0.128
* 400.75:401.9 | -0.232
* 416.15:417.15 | -0.077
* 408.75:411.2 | -0.190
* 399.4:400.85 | -0.200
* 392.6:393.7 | 0.711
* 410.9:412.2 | -0.176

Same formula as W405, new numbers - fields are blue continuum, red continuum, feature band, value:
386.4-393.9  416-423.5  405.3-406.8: -0.17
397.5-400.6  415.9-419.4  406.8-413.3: -0.20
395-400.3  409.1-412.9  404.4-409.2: -0.24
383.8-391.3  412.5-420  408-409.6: -0.17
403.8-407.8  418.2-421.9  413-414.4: -0.04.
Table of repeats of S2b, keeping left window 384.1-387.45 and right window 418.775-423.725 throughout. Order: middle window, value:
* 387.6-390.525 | 0.218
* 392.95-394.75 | 0.881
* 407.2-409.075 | -0.214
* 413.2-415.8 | -0.206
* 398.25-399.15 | -0.095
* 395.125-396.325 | 0.121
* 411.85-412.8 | -0.134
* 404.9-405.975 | -0.131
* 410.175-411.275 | -0.066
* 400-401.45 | -0.240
